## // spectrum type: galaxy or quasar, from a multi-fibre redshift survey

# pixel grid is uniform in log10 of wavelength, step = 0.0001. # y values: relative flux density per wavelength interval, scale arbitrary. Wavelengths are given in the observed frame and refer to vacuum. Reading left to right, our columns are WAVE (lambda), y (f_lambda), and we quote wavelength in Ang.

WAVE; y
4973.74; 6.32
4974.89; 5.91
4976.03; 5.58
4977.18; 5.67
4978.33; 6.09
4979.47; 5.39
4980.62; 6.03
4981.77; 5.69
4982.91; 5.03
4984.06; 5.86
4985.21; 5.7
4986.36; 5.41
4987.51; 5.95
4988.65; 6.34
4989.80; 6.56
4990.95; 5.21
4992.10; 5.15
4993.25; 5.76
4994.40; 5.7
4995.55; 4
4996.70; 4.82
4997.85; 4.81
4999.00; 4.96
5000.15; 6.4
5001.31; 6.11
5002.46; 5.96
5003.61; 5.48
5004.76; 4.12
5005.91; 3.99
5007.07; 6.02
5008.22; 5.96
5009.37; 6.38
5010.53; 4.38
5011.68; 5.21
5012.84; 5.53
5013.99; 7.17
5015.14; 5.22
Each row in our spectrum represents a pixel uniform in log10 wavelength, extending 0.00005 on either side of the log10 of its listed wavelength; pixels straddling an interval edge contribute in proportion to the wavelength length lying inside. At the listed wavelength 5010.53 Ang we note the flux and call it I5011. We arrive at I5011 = 4.38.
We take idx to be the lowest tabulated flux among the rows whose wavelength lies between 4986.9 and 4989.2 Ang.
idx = 5.95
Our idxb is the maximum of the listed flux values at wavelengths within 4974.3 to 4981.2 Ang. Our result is 6.09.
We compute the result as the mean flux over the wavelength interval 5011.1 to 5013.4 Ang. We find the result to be 5.36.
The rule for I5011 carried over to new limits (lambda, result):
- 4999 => 4.96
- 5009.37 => 6.38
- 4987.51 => 5.95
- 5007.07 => 6.02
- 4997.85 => 4.81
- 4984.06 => 5.86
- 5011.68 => 5.21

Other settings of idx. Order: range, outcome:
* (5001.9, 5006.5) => 3.99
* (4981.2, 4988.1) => 5.03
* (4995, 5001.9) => 4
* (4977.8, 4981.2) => 5.39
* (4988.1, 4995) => 5.15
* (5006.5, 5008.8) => 5.96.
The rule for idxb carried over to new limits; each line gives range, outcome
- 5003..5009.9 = 6.38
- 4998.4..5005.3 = 6.4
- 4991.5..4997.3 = 5.76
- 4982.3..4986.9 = 5.86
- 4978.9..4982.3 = 6.03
